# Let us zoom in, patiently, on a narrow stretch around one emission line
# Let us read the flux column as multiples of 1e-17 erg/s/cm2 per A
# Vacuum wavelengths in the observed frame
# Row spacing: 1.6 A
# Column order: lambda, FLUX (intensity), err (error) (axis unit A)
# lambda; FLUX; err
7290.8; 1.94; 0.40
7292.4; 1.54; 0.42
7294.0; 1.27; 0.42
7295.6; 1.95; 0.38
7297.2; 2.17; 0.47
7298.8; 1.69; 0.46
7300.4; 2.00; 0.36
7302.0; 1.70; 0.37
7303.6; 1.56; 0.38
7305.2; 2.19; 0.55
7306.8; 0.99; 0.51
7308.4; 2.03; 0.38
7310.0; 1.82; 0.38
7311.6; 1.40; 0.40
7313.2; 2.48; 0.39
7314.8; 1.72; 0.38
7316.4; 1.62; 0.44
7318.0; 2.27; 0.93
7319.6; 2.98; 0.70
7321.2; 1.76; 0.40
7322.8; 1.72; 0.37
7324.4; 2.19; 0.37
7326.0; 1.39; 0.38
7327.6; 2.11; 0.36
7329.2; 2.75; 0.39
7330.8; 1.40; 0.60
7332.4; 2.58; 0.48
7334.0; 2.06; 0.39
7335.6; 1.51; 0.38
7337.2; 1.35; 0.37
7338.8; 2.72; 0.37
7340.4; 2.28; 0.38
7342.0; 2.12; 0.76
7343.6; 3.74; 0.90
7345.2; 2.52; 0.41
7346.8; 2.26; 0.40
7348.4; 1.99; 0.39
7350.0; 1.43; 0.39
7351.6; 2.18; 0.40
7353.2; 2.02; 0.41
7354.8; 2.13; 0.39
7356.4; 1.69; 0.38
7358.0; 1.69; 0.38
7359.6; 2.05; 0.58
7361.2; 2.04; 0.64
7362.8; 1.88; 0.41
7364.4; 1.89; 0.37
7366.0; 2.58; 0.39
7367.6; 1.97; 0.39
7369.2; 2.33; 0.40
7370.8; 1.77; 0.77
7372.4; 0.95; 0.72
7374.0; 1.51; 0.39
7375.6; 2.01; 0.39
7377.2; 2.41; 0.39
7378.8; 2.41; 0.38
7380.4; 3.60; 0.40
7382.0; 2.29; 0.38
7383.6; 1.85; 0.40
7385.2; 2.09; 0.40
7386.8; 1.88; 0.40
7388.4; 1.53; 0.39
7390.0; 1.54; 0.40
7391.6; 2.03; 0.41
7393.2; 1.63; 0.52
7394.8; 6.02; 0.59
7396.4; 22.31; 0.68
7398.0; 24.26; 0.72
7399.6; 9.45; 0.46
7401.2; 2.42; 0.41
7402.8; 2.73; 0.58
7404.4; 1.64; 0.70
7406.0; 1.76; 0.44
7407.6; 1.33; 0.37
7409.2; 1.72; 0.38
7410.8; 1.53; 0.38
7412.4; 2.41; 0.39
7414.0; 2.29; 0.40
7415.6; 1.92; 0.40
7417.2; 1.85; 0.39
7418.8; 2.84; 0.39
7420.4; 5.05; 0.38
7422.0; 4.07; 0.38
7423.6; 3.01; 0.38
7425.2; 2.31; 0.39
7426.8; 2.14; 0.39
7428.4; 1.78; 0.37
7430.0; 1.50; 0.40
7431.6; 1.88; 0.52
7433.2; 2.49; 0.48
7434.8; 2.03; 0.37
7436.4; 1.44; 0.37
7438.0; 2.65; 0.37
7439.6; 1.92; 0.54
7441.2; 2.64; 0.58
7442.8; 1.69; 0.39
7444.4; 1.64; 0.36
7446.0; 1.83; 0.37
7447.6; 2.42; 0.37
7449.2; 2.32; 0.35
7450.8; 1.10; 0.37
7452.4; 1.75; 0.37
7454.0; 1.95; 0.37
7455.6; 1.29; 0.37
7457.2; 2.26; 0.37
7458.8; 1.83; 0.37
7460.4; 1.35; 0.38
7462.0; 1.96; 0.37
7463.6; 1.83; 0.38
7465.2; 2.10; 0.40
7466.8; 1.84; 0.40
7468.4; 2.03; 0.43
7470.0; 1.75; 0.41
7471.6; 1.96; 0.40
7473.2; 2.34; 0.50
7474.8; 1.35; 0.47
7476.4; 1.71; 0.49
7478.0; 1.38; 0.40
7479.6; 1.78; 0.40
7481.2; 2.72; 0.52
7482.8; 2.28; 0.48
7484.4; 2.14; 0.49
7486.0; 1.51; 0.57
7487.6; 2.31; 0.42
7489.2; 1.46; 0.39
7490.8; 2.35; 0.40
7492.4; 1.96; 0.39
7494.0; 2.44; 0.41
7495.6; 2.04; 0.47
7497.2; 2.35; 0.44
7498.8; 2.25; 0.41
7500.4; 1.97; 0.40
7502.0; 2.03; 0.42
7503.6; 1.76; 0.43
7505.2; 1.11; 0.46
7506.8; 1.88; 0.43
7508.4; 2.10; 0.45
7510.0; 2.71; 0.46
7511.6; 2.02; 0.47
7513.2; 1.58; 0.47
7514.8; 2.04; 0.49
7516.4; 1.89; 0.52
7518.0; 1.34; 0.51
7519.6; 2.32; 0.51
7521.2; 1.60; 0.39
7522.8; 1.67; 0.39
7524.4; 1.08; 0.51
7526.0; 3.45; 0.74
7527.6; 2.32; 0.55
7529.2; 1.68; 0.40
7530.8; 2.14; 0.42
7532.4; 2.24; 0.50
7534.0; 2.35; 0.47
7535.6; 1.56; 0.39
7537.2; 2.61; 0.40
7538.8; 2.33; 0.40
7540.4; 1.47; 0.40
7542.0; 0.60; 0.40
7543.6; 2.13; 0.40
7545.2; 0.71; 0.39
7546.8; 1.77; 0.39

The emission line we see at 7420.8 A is [N II] 6583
